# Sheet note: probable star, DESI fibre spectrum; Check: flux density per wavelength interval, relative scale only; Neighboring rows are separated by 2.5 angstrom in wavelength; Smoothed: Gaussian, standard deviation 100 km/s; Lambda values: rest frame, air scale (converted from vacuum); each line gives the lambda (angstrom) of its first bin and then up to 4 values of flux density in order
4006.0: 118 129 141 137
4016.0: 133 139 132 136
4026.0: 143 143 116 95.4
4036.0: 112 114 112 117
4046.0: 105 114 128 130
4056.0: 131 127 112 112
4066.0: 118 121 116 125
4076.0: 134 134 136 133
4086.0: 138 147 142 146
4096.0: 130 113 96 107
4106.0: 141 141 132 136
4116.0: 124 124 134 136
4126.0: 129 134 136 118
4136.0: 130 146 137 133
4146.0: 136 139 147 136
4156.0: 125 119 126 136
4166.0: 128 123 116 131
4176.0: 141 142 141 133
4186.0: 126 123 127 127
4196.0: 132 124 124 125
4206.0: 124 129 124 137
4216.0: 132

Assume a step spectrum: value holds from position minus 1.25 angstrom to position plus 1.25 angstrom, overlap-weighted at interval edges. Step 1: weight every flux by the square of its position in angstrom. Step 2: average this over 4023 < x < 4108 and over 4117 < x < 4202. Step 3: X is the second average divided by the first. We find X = 1.10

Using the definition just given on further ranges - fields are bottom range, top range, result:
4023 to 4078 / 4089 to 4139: 1.11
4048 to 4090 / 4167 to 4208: 1.07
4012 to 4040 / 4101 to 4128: 1.06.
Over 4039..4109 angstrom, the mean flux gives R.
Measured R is 125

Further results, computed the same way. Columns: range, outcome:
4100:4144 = 130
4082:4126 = 131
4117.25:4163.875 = 133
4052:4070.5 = 121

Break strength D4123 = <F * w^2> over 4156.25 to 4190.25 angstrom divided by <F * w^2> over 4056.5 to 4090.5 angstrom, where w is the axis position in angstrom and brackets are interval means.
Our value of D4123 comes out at 1.06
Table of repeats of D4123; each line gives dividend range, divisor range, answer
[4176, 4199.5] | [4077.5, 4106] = 1.06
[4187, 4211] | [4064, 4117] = 1.03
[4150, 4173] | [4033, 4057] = 1.17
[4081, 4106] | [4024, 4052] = 1.12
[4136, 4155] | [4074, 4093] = 1.04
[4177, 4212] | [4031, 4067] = 1.19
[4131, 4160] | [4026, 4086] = 1.14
